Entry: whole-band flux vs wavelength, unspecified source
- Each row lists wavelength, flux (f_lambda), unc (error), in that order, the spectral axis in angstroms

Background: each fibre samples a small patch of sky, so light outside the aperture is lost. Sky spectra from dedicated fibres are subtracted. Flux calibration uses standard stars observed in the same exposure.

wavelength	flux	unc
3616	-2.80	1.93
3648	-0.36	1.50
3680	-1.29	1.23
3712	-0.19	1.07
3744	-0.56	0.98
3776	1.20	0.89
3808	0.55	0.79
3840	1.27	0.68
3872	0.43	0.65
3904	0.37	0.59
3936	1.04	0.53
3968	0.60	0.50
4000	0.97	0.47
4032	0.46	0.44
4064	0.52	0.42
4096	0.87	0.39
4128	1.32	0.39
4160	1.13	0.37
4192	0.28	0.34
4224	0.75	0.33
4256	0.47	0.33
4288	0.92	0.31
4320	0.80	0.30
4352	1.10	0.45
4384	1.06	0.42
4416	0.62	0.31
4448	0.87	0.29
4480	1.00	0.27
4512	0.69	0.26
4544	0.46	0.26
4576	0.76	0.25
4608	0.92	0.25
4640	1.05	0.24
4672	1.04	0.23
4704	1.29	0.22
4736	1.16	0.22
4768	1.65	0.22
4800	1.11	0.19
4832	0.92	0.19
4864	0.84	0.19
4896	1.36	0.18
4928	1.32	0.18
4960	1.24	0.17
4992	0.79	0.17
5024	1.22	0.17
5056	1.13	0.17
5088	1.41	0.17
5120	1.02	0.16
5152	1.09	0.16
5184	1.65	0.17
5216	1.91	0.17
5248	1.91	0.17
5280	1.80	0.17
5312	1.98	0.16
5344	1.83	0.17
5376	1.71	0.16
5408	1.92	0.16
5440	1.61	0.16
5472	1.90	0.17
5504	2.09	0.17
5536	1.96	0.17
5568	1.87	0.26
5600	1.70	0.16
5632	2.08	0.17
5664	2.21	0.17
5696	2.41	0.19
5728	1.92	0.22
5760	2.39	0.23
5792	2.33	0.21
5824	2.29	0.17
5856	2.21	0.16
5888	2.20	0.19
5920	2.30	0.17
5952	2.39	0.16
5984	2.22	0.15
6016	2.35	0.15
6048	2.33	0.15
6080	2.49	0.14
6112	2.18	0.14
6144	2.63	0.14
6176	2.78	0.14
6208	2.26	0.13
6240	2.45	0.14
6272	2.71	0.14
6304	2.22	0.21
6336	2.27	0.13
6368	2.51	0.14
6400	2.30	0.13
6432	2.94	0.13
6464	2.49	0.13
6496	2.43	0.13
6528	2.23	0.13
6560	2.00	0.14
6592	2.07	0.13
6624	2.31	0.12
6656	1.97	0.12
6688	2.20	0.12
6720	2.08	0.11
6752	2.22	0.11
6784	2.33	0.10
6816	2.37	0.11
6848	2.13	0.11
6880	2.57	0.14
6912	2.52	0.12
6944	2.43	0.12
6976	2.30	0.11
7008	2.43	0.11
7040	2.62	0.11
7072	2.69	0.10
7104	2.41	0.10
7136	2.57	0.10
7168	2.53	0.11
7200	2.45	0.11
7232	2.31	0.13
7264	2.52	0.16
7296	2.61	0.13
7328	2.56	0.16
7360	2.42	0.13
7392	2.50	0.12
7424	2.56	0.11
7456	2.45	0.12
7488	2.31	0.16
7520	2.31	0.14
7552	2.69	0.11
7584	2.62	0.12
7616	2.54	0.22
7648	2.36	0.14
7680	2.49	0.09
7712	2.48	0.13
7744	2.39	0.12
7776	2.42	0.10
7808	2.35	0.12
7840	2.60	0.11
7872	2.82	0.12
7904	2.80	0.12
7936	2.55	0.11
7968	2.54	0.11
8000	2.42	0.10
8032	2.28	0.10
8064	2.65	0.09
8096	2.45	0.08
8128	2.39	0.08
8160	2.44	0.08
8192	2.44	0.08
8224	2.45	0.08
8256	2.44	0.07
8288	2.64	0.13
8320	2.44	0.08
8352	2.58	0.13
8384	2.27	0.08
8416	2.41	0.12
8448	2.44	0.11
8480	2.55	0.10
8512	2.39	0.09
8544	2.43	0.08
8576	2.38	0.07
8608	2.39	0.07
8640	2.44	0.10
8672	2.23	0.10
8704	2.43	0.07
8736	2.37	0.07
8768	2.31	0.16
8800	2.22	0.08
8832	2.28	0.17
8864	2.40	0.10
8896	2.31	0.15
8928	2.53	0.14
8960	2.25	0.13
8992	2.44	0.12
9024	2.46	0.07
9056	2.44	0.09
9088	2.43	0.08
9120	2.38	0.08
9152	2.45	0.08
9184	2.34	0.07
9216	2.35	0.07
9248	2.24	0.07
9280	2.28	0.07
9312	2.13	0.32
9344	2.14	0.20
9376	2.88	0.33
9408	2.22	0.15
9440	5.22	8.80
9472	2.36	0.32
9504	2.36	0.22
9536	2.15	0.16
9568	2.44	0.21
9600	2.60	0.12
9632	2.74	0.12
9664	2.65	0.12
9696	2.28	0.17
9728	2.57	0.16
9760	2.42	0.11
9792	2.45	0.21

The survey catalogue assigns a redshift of 0.30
